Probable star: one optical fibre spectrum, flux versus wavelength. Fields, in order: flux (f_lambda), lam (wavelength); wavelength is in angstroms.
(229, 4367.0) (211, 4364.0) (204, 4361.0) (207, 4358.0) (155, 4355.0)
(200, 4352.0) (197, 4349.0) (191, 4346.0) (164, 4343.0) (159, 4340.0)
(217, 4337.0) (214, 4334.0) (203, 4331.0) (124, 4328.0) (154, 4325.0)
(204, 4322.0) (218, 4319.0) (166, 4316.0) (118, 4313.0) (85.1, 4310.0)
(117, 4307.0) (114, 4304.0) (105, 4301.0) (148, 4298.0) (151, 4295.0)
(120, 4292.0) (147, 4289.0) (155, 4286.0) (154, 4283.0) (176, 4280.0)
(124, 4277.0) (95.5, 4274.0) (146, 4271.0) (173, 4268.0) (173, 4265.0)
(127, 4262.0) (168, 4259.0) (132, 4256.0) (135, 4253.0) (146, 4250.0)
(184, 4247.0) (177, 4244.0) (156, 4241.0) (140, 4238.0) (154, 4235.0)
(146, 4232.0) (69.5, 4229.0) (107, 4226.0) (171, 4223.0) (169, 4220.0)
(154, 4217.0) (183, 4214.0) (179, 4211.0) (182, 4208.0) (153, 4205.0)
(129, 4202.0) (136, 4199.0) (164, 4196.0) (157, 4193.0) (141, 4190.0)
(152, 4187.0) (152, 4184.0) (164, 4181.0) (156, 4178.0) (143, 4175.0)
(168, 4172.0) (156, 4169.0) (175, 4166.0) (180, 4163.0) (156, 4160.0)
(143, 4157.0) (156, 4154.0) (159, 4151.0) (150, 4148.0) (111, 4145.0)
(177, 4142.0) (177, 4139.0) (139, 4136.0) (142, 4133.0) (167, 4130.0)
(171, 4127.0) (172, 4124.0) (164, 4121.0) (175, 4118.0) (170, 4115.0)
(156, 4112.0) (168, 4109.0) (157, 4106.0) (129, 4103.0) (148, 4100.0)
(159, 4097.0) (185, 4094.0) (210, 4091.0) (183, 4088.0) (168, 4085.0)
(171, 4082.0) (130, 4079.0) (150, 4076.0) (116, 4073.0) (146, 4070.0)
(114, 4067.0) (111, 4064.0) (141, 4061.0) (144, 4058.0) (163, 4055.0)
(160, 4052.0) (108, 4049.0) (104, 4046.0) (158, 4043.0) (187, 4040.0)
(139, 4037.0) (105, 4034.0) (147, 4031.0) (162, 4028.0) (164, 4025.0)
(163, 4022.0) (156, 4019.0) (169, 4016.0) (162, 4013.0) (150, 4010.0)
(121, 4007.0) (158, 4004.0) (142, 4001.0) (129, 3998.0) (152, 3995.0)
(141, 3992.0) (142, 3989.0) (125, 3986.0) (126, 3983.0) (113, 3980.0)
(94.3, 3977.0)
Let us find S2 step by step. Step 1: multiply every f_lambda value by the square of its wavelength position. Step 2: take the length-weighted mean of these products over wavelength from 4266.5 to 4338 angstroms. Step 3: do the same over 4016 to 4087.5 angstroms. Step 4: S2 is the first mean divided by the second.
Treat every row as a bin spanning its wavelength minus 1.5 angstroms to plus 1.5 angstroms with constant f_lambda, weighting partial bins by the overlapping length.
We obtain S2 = 1.2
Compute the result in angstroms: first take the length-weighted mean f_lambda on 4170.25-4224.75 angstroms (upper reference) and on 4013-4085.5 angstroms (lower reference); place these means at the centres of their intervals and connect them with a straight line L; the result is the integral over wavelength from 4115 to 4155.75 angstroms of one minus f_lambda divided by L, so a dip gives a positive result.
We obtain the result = -1.66 angstroms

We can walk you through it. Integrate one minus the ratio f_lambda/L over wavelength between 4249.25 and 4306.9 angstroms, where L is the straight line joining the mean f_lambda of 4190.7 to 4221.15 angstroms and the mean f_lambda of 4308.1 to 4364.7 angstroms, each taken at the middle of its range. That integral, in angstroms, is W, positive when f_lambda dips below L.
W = 9.8 angstroms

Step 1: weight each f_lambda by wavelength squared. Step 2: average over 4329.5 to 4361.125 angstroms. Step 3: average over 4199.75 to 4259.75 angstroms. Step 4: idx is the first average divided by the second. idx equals 1.3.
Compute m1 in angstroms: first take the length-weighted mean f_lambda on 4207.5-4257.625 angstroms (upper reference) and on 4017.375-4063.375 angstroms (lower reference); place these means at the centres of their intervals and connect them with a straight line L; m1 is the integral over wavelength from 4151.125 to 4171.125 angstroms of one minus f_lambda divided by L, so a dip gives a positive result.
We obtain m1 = -1.55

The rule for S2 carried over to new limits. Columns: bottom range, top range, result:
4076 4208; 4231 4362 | 1.07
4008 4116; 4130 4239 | 1.07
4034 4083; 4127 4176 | 1.18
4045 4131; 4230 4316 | 1.01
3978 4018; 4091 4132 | 1.24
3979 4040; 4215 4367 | 1.25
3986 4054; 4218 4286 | 1.12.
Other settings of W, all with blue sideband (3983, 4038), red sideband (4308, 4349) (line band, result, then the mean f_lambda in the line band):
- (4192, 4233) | 2.94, 150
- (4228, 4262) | 3.69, 146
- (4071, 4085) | 0.57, 145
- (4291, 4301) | 1.95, 135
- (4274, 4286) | 1.60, 145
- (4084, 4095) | -2.58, 187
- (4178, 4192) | 0.58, 153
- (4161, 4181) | -0.59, 163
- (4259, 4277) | 2.45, 143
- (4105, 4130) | -2.08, 167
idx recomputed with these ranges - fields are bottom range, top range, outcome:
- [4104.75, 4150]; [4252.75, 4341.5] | 1.03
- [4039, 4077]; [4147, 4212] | 1.21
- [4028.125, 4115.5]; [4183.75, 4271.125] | 1.10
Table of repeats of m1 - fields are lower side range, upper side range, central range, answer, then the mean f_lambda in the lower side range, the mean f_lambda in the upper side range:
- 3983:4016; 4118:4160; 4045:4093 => 1.3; 143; 157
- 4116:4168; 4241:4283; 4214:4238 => 1.9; 160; 151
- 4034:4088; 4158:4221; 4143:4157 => 0.8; 142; 159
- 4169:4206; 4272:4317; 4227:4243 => 1.0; 151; 131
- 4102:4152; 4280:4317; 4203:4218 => -2.4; 158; 133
